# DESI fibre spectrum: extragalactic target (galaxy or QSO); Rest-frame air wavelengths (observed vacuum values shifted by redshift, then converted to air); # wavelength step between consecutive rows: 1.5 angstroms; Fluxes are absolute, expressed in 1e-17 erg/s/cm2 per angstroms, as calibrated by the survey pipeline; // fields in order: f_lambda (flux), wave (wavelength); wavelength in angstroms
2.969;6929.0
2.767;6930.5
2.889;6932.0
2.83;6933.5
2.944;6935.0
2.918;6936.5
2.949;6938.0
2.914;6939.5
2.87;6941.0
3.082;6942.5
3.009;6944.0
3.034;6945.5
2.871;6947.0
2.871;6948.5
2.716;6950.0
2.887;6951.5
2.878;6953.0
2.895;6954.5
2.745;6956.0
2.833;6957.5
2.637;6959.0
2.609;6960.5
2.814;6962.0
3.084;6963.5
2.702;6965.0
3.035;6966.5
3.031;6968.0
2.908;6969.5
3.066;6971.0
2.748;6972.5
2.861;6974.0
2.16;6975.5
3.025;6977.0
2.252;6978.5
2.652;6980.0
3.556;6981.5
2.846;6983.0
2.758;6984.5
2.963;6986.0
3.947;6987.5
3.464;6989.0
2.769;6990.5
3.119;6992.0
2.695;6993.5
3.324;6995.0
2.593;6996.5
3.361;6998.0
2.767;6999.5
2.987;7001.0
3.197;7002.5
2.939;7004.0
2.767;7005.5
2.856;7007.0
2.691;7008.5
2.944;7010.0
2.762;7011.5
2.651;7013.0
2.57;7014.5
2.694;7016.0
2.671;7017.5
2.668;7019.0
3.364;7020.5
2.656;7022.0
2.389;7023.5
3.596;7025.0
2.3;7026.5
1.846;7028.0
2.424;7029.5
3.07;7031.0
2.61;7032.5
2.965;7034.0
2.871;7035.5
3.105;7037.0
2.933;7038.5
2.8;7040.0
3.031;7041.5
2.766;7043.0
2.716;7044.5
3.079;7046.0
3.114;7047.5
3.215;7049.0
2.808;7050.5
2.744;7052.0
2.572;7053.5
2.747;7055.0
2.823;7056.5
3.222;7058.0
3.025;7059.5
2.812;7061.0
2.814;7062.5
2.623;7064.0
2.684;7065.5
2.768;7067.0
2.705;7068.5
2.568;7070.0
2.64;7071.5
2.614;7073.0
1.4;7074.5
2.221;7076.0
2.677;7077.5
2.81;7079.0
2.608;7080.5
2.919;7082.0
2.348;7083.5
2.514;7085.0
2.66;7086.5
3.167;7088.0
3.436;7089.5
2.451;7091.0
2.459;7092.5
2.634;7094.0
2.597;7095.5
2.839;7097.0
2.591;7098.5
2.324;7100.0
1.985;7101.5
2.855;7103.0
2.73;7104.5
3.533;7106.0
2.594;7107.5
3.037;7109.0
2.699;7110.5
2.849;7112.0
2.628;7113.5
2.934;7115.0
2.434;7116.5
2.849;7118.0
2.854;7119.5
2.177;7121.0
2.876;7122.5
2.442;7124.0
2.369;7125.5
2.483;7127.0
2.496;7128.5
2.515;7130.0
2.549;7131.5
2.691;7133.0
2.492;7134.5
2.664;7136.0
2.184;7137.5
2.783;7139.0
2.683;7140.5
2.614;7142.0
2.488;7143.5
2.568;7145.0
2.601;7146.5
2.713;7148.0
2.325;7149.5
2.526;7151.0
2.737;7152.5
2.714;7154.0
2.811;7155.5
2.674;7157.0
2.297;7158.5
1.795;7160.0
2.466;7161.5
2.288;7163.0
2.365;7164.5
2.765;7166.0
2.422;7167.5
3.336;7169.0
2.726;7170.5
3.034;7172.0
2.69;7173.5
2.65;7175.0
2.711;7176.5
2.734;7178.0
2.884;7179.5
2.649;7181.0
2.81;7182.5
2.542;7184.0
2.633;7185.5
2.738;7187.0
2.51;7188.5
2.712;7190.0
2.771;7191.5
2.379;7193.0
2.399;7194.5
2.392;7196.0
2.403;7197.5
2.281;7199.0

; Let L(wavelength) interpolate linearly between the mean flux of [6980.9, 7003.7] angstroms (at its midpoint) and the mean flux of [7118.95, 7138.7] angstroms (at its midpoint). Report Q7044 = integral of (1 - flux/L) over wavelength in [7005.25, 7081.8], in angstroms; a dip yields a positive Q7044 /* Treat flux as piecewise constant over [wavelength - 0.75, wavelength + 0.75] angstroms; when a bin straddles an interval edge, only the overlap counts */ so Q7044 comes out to 3.38 angstroms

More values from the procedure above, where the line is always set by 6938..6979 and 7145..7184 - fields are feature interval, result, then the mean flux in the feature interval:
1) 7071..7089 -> 1.0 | 2.56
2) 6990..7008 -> -1.0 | 2.95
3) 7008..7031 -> 0.7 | 2.69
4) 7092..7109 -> 0.1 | 2.67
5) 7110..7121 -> -0.1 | 2.71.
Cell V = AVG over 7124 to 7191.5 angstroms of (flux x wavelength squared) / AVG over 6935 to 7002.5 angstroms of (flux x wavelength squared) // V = 0.9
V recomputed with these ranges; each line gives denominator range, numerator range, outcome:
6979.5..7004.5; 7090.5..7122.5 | 0.90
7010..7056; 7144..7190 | 0.98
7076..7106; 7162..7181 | 1.04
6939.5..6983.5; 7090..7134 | 0.97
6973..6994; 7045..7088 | 0.95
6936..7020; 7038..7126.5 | 0.97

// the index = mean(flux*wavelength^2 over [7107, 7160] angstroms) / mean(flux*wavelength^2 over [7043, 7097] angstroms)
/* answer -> 0.97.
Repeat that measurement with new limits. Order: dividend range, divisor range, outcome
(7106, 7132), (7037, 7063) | 0.93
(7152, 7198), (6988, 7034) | 0.97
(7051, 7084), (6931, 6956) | 0.95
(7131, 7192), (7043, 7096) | 0.99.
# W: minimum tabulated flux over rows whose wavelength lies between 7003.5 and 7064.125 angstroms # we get 1.846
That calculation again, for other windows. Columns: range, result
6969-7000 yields 2.16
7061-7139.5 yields 1.4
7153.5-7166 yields 1.795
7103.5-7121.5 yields 2.177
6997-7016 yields 2.57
